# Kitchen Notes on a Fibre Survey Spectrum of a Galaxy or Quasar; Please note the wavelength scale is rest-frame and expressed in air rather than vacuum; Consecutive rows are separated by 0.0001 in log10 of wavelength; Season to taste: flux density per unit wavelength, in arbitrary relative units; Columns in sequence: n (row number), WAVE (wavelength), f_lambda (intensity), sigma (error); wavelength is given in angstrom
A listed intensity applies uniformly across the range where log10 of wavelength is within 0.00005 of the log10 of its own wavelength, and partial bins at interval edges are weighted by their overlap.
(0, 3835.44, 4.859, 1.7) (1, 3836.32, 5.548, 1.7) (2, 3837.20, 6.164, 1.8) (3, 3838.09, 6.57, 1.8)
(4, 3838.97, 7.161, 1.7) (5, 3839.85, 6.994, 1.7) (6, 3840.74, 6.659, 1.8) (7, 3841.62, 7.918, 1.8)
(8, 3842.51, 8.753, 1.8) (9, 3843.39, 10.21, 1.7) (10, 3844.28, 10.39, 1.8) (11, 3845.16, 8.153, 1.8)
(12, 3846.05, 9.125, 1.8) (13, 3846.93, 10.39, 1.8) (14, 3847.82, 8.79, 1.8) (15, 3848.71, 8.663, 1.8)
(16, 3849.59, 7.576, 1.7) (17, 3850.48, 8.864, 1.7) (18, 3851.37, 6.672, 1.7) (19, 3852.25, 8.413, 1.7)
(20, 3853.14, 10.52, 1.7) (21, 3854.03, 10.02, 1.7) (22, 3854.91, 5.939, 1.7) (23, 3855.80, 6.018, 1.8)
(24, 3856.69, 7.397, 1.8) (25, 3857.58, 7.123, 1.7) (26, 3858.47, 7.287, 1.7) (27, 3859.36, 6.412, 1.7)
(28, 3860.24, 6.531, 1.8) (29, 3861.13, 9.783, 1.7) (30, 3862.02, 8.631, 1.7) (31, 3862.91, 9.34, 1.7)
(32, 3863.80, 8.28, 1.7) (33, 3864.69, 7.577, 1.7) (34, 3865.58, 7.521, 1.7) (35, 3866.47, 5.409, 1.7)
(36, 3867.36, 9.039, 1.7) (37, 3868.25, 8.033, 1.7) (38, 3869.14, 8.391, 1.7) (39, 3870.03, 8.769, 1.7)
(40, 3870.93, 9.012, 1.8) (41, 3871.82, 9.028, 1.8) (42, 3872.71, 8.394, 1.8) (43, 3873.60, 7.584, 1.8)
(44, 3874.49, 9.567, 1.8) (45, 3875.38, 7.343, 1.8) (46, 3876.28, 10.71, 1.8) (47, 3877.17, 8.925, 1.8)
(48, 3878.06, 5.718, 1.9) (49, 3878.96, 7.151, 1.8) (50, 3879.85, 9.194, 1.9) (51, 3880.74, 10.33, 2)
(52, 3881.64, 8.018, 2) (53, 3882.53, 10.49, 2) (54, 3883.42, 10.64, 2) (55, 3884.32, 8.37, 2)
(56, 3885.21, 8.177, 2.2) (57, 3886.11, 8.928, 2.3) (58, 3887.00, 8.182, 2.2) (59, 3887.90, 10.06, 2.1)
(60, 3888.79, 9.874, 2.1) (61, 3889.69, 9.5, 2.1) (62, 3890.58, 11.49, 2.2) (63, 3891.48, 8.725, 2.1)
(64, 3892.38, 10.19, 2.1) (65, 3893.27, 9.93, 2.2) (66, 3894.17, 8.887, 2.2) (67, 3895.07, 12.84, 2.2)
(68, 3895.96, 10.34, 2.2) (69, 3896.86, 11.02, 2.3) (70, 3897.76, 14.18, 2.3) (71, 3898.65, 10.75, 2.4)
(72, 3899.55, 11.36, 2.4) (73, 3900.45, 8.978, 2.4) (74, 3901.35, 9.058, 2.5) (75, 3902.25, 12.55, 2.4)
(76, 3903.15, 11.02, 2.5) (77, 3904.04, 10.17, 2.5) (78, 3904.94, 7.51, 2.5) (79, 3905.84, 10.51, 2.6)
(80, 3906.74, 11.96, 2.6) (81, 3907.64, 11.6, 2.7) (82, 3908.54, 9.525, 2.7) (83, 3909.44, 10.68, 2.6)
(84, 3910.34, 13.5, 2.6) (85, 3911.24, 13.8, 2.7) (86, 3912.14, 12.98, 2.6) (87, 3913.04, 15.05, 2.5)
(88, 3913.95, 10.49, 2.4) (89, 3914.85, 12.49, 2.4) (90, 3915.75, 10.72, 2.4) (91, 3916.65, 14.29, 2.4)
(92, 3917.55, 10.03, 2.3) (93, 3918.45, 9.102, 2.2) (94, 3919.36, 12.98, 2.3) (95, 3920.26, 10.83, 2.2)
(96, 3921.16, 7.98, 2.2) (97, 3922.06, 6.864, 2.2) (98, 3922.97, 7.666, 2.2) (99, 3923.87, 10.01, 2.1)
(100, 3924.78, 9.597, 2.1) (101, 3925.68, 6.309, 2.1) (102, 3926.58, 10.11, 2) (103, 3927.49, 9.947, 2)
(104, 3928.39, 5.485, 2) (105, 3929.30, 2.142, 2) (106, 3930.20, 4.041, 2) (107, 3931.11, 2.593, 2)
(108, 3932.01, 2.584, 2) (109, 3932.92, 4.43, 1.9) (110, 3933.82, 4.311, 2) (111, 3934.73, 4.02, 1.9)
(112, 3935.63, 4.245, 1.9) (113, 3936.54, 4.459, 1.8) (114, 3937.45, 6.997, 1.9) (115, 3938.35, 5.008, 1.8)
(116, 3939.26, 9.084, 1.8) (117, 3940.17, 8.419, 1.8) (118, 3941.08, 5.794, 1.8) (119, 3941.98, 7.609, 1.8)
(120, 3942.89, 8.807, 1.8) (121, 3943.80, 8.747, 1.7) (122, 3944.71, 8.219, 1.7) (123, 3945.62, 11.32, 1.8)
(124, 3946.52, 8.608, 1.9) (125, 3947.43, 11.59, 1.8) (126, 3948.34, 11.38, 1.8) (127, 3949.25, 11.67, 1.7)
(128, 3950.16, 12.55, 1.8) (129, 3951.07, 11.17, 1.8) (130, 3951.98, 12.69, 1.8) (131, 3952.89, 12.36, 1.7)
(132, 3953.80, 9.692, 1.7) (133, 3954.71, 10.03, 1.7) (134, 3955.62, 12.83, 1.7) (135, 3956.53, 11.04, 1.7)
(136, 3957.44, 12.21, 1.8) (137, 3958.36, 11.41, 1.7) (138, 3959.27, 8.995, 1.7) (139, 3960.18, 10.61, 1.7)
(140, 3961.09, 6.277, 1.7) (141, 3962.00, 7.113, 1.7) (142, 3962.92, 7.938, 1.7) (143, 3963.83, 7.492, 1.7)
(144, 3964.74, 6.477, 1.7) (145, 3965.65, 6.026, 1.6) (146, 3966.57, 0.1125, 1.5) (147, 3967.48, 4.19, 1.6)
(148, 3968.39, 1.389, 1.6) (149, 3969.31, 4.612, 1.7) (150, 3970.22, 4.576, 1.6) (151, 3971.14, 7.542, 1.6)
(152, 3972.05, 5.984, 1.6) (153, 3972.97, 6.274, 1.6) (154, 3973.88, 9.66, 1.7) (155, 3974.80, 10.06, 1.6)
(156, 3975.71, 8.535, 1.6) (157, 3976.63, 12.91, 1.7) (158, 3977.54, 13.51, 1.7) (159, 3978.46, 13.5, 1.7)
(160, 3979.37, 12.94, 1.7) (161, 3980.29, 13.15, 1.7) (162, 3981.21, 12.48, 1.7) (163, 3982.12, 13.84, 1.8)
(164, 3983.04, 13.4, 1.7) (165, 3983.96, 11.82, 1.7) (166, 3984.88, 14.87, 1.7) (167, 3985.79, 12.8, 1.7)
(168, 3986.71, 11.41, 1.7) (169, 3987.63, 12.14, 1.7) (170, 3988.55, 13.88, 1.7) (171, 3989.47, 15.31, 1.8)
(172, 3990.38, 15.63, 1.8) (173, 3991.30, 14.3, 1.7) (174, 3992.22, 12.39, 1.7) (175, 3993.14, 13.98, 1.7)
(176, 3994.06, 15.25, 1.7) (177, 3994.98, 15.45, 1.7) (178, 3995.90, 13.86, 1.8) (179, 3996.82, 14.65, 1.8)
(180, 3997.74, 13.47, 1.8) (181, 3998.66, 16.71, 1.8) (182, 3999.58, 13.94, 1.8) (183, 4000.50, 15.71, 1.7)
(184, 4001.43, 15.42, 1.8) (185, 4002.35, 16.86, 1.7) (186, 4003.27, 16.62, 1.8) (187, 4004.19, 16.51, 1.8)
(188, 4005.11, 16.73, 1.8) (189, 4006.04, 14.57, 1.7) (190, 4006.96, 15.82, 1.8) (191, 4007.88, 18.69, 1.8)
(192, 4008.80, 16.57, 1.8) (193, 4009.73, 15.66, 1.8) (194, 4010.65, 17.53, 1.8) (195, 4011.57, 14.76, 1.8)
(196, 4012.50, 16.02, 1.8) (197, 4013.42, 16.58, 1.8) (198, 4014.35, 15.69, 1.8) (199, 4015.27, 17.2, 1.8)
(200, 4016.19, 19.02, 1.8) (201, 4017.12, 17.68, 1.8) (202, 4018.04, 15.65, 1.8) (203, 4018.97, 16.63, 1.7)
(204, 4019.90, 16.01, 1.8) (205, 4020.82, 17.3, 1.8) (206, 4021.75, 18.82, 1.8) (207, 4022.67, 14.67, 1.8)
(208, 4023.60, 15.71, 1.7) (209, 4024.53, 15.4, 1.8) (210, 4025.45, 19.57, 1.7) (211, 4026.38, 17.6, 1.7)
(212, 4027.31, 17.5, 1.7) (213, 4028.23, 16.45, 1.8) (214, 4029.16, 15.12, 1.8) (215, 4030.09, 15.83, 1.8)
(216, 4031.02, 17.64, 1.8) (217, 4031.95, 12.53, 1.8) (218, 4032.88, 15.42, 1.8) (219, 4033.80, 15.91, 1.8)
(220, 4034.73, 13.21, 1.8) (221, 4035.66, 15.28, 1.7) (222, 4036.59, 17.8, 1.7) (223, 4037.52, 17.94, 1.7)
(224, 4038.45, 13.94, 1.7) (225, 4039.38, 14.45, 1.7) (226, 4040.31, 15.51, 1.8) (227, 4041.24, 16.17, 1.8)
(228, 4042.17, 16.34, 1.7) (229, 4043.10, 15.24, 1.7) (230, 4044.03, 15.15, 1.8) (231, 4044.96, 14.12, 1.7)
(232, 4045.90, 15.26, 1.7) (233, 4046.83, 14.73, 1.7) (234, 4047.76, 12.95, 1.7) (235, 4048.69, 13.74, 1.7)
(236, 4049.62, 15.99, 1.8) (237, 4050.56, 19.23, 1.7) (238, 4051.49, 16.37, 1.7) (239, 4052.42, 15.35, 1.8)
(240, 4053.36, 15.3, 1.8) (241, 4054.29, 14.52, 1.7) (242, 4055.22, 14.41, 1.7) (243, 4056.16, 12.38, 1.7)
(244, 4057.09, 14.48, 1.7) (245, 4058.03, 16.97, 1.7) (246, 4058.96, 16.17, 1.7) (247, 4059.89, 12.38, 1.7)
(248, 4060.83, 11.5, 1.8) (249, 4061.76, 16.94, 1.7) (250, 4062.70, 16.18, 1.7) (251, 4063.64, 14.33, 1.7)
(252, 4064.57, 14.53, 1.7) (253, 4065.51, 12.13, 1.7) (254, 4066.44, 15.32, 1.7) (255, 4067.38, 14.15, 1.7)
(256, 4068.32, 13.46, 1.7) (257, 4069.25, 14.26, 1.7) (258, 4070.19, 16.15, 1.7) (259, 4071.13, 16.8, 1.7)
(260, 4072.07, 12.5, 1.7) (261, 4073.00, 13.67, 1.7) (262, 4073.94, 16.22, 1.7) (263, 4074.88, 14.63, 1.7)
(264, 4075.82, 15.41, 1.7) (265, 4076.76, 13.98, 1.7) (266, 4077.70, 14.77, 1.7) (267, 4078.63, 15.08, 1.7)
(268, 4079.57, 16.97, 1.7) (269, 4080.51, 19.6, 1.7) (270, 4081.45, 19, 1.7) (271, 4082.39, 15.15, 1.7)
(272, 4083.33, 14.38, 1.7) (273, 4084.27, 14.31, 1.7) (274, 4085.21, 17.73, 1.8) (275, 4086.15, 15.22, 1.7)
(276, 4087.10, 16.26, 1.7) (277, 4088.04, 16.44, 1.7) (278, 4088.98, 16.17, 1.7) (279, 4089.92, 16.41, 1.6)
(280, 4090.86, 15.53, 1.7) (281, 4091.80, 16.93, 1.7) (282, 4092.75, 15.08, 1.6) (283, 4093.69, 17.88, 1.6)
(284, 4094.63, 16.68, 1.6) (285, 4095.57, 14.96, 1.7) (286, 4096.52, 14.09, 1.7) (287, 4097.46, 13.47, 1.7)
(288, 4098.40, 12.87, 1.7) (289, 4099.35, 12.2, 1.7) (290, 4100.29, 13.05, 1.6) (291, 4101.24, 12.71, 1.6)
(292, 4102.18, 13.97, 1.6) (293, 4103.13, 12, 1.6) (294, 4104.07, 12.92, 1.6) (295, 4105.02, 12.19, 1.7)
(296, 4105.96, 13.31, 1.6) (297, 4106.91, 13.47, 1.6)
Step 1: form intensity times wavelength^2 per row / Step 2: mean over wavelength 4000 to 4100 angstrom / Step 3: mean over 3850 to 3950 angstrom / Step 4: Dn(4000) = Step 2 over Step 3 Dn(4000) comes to 1.89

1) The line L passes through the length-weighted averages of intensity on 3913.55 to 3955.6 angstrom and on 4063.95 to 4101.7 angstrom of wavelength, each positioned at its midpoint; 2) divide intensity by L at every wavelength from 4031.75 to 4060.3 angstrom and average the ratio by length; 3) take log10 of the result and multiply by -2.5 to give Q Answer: -0.13 mag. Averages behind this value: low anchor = 8.51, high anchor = 15.2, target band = 15.2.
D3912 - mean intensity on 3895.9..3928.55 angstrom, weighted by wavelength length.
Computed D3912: 10.6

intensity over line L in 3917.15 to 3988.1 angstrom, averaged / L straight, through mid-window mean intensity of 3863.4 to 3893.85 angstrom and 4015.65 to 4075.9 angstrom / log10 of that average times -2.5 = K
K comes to 0.324 mag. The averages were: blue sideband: 8.78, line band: 8.74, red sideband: 15.4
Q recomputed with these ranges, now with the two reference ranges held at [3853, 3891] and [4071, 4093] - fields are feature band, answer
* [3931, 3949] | 0.471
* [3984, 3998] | -0.107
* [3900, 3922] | -0.132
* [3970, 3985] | 0.119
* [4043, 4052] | -0.053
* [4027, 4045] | -0.106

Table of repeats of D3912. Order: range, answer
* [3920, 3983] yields 8.34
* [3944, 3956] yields 11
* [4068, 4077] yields 14.7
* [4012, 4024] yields 16.7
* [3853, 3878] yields 8.1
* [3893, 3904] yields 10.9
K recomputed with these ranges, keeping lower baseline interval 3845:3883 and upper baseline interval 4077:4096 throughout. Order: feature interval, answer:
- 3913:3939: 0.33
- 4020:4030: -0.19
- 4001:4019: -0.22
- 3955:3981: 0.37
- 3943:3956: 0.05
